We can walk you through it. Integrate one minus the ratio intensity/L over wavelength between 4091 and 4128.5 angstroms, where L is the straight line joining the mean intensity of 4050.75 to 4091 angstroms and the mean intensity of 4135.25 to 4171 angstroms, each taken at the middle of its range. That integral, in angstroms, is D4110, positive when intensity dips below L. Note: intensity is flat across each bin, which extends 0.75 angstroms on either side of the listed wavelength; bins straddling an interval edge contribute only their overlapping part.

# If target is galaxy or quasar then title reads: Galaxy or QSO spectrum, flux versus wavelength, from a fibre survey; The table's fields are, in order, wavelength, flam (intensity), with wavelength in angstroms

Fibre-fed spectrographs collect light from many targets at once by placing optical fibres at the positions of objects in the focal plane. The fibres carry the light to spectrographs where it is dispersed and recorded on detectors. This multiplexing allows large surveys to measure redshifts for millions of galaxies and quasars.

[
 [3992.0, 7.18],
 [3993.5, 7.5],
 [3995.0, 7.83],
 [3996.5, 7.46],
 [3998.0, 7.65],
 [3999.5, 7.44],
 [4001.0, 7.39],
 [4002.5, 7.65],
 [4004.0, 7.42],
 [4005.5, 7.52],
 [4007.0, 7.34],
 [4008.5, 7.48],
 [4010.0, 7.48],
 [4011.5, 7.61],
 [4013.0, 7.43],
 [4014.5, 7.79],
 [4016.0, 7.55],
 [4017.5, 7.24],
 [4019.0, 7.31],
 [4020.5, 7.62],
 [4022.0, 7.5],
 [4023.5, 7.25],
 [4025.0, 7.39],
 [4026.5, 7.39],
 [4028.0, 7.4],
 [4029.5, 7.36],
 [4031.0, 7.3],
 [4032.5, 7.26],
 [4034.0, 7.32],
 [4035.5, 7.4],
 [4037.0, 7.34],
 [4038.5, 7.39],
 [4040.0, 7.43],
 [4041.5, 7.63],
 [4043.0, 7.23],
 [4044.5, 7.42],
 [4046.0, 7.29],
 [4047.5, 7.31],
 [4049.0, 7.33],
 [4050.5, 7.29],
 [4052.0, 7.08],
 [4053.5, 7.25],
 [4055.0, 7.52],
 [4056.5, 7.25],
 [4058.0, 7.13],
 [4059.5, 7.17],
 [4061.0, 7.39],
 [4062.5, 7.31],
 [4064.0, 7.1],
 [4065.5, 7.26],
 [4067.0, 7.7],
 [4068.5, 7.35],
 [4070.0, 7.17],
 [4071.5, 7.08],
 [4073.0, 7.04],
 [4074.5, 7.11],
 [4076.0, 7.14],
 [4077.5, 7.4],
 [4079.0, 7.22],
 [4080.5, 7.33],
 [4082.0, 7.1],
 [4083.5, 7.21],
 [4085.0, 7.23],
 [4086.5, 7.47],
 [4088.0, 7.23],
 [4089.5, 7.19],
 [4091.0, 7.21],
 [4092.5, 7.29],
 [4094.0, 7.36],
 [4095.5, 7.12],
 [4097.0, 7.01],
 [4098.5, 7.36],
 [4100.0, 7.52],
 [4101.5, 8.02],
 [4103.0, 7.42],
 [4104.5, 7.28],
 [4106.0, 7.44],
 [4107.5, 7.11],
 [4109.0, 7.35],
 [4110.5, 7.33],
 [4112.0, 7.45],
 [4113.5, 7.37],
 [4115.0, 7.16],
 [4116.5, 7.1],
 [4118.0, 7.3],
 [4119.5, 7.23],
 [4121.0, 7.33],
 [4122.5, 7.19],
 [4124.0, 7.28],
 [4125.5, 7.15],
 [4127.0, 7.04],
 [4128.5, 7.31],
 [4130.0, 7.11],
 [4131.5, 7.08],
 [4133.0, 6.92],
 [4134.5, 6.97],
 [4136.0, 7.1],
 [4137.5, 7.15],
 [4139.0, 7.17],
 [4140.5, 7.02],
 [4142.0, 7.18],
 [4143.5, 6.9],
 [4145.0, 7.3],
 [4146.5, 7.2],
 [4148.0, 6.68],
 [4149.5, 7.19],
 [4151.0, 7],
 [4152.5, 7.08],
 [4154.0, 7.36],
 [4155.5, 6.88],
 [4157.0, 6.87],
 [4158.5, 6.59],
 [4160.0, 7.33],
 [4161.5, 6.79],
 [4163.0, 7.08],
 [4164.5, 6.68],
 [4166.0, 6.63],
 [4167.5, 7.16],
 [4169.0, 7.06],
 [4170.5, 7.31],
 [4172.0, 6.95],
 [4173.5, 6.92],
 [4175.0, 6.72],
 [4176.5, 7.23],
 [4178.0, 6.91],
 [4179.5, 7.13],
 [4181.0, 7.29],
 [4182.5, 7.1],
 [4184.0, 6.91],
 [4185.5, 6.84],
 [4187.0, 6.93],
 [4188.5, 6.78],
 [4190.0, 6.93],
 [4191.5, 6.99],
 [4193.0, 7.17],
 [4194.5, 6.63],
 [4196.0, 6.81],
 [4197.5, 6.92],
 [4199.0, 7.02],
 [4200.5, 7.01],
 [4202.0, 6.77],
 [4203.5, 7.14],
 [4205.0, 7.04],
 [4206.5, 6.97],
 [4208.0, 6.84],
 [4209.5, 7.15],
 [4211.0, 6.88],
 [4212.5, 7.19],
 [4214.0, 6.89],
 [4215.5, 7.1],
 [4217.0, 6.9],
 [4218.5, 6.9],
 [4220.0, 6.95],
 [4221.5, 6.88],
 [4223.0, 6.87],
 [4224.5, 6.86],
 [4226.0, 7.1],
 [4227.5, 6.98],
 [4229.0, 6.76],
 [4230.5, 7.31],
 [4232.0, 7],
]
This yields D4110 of -0.82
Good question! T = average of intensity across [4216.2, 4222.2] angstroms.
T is 6.91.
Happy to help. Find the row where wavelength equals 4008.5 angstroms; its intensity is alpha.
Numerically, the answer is 7.48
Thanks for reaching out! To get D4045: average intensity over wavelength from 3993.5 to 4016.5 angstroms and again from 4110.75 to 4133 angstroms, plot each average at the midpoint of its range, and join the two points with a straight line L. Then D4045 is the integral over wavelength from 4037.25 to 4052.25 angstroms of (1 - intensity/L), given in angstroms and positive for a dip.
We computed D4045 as 0.2 angstroms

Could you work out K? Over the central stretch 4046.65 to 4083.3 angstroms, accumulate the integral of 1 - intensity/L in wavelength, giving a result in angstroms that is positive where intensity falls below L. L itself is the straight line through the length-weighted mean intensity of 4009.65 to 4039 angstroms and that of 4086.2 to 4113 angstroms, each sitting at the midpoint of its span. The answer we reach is 0.6 angstroms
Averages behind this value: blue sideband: 7.42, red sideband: 7.34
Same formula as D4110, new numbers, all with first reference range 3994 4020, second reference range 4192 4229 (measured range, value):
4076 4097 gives 0.13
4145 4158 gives 0.14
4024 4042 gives 0.14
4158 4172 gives 0.22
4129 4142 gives 0.15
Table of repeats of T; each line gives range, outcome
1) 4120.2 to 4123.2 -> 7.26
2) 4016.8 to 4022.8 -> 7.42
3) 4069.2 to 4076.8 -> 7.11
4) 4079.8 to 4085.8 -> 7.22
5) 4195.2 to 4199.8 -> 6.91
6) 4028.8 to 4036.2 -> 7.33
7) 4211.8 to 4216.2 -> 7.06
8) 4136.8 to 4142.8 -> 7.13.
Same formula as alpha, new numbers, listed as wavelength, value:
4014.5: 7.79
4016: 7.55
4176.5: 7.23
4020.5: 7.62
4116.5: 7.1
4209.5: 7.15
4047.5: 7.31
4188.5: 6.78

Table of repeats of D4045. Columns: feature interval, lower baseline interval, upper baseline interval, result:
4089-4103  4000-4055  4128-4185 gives -0.3 angstroms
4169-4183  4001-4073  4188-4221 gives -0.1 angstroms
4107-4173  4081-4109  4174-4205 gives 0.4 angstroms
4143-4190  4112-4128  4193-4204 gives 0.3 angstroms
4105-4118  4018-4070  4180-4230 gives -0.2 angstroms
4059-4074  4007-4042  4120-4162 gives 0.1 angstroms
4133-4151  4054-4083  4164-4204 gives 0.0 angstroms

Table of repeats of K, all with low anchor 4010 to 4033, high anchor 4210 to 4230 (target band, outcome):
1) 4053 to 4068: 0.1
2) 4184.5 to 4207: 0.3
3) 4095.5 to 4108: -0.3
